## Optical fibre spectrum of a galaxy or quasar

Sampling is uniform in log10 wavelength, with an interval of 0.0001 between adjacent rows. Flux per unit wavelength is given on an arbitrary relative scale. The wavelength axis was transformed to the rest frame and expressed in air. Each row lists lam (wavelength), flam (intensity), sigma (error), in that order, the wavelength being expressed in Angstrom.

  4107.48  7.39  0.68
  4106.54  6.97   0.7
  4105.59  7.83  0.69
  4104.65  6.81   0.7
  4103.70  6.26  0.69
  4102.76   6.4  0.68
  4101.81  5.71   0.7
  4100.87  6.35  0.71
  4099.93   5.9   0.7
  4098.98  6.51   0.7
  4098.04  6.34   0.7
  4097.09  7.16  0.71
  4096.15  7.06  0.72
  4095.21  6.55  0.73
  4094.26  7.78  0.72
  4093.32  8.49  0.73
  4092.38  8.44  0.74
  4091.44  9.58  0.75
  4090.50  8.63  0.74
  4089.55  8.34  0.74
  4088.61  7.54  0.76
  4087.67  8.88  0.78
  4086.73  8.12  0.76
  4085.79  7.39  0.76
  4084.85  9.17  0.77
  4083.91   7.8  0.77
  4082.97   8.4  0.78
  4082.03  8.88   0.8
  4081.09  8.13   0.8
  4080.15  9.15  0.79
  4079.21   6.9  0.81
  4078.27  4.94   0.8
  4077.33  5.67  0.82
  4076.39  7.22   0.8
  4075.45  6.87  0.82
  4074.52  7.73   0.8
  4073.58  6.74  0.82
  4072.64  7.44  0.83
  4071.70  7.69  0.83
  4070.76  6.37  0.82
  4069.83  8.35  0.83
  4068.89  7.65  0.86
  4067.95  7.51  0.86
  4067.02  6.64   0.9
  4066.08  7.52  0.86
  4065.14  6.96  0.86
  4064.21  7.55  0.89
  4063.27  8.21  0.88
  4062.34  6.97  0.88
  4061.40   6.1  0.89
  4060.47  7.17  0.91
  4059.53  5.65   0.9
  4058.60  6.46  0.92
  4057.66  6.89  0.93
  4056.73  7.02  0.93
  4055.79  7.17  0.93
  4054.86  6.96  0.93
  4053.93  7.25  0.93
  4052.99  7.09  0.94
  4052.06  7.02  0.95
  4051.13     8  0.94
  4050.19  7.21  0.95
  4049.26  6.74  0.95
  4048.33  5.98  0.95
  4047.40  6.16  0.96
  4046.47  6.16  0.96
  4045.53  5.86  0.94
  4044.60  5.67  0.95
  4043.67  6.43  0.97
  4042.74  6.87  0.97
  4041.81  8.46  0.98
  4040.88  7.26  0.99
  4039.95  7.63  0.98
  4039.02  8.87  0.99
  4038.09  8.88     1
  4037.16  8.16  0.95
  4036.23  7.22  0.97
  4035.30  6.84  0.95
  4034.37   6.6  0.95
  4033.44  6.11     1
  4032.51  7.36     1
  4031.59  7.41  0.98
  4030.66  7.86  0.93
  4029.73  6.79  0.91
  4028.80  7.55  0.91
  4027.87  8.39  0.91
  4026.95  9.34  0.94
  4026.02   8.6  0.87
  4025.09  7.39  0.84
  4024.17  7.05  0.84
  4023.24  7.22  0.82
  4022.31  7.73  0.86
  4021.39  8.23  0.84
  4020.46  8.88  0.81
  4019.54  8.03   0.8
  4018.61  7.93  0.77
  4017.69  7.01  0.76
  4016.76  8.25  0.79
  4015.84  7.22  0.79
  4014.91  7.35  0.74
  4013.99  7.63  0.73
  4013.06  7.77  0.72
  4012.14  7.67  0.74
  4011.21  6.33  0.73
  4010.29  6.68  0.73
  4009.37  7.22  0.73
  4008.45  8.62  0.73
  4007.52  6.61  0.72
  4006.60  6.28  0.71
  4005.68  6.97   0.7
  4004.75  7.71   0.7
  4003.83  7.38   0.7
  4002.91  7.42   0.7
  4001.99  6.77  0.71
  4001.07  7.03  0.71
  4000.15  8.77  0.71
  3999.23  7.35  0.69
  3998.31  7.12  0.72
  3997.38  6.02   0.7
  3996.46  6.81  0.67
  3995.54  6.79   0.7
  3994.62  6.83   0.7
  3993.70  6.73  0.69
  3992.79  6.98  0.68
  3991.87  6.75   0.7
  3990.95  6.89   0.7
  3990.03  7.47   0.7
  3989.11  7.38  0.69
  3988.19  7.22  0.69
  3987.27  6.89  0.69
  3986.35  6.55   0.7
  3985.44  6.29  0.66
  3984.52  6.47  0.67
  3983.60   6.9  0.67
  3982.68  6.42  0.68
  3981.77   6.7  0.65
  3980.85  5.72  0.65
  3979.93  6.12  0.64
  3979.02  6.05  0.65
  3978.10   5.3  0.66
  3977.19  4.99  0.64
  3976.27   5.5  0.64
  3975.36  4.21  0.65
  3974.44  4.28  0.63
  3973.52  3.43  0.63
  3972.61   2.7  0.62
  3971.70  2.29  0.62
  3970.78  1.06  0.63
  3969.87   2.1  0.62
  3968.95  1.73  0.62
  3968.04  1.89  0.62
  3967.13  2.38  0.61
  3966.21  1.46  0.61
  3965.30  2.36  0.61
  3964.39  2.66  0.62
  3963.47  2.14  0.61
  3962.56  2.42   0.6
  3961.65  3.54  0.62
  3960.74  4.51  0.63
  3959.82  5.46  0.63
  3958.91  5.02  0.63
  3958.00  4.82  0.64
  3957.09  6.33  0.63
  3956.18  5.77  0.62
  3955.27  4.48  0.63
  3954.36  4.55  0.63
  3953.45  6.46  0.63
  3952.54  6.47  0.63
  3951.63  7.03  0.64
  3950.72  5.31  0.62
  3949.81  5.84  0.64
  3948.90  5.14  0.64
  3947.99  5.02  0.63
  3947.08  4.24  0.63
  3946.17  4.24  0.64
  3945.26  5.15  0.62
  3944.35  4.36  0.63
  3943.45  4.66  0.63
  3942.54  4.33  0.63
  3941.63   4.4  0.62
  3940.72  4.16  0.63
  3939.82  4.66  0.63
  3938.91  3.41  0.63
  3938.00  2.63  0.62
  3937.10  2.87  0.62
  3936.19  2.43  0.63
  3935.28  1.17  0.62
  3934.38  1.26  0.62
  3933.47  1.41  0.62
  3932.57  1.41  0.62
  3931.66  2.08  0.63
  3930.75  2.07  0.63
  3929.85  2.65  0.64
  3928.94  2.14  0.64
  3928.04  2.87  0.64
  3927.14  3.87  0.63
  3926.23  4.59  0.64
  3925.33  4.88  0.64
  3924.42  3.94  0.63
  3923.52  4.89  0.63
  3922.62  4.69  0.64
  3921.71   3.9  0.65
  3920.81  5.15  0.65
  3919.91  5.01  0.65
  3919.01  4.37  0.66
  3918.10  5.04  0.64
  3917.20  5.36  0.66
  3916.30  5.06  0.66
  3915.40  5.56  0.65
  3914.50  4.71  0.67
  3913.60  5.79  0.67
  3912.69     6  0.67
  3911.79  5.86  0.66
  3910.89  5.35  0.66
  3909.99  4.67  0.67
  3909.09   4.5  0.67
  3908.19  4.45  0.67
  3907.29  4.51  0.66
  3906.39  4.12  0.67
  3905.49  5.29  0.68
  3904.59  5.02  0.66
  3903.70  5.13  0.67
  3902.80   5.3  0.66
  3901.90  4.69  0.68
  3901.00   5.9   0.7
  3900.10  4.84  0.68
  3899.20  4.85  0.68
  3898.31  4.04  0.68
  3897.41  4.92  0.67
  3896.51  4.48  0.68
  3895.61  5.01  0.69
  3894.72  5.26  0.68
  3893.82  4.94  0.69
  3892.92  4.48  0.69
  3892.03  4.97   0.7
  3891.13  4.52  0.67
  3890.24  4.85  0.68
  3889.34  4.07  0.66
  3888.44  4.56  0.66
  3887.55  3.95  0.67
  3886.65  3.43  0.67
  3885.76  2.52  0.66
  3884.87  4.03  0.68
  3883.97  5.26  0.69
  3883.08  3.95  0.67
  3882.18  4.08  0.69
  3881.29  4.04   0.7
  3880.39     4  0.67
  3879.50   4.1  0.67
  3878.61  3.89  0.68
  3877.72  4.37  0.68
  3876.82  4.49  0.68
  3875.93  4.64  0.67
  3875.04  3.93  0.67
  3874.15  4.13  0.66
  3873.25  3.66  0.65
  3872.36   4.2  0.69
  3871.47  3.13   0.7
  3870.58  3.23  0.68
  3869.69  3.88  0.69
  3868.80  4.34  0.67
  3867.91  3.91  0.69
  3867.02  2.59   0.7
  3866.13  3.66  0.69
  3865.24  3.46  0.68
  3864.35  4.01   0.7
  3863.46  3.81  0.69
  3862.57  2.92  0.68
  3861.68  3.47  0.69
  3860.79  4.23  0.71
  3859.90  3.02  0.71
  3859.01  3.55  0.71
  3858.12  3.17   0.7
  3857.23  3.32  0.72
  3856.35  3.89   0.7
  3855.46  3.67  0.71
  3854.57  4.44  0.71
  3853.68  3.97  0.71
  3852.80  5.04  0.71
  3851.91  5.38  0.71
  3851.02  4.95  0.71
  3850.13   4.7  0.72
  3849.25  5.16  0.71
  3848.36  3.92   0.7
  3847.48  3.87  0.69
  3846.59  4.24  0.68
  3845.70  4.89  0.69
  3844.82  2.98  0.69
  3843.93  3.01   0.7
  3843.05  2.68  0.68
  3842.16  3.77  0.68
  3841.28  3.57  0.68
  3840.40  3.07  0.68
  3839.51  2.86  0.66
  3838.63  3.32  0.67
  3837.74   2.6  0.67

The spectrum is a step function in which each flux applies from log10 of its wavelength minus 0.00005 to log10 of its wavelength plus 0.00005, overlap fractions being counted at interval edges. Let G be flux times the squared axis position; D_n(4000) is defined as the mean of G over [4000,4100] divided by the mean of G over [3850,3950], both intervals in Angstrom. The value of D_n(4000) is 1.92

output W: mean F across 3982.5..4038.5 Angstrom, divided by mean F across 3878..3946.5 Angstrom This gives 1.73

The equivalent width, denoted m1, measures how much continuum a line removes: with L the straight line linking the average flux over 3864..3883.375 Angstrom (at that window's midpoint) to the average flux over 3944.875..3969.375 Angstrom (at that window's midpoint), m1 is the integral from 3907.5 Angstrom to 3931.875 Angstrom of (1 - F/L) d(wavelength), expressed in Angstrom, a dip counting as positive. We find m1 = -1.9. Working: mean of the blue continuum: 3.89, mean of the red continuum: 4.31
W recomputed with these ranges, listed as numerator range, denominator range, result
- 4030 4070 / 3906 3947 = 1.77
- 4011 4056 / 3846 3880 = 1.87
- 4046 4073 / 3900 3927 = 1.42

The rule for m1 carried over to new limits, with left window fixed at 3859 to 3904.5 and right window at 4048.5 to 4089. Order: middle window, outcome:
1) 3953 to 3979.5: 8.5 Angstrom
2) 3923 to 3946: 8.0 Angstrom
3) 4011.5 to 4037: -4.0 Angstrom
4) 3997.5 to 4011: -2.2 Angstrom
